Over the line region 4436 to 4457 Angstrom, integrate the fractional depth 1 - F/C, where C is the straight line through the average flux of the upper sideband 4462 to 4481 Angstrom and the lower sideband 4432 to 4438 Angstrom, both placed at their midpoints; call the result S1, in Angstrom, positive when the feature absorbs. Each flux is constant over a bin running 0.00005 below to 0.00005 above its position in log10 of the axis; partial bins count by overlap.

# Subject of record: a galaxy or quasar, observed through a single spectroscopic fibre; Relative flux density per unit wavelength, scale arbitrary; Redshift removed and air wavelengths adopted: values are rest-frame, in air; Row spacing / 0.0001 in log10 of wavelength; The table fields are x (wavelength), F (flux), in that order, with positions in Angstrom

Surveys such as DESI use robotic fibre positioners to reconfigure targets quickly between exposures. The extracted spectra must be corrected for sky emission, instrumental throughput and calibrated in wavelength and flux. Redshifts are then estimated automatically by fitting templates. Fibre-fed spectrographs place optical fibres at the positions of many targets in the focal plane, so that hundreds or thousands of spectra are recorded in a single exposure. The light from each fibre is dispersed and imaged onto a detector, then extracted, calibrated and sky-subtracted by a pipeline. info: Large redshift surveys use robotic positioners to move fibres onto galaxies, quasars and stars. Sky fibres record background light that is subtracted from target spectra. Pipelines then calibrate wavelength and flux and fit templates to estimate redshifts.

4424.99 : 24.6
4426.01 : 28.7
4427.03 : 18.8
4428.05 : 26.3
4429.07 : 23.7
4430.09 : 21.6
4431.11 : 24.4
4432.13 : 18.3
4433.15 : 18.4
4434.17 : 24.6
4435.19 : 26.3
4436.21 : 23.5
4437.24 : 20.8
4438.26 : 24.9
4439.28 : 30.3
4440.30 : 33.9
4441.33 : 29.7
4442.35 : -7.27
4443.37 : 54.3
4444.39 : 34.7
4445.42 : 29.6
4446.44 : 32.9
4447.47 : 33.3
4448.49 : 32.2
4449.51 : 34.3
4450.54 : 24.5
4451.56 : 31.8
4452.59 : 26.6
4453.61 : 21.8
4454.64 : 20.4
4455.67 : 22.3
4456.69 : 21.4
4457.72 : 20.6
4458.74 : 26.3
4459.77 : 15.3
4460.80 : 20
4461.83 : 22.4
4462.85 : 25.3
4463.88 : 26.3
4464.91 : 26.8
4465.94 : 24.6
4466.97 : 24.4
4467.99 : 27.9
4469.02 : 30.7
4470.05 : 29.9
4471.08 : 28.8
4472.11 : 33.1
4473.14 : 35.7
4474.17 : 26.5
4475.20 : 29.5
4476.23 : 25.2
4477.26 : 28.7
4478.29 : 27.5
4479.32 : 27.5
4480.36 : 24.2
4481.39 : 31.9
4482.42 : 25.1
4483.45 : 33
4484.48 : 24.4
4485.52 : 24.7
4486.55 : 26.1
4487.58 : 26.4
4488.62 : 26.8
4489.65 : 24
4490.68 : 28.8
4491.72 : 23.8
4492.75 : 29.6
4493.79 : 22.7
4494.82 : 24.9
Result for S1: -3.1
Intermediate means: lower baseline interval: 22.3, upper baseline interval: 27.9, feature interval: 27.5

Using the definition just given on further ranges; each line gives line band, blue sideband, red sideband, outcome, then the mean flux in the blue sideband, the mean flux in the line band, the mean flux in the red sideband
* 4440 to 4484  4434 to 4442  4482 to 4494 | -1.7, 26.1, 27.3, 26.4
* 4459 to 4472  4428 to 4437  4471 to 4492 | 0.3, 22.8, 25.5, 27.7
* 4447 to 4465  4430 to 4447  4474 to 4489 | 1.0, 26.1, 25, 27.2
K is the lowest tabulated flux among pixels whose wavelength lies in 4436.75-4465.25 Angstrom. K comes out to -7.27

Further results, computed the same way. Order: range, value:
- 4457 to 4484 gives 15.3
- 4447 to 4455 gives 20.4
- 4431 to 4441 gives 18.3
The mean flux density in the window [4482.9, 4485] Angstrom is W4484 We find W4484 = 28.7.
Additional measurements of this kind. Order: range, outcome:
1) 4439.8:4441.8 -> 31.7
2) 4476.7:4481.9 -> 27.9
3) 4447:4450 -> 33.4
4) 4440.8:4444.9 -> 27.9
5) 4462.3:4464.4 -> 25.8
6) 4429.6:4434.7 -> 21.5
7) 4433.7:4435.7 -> 25.5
